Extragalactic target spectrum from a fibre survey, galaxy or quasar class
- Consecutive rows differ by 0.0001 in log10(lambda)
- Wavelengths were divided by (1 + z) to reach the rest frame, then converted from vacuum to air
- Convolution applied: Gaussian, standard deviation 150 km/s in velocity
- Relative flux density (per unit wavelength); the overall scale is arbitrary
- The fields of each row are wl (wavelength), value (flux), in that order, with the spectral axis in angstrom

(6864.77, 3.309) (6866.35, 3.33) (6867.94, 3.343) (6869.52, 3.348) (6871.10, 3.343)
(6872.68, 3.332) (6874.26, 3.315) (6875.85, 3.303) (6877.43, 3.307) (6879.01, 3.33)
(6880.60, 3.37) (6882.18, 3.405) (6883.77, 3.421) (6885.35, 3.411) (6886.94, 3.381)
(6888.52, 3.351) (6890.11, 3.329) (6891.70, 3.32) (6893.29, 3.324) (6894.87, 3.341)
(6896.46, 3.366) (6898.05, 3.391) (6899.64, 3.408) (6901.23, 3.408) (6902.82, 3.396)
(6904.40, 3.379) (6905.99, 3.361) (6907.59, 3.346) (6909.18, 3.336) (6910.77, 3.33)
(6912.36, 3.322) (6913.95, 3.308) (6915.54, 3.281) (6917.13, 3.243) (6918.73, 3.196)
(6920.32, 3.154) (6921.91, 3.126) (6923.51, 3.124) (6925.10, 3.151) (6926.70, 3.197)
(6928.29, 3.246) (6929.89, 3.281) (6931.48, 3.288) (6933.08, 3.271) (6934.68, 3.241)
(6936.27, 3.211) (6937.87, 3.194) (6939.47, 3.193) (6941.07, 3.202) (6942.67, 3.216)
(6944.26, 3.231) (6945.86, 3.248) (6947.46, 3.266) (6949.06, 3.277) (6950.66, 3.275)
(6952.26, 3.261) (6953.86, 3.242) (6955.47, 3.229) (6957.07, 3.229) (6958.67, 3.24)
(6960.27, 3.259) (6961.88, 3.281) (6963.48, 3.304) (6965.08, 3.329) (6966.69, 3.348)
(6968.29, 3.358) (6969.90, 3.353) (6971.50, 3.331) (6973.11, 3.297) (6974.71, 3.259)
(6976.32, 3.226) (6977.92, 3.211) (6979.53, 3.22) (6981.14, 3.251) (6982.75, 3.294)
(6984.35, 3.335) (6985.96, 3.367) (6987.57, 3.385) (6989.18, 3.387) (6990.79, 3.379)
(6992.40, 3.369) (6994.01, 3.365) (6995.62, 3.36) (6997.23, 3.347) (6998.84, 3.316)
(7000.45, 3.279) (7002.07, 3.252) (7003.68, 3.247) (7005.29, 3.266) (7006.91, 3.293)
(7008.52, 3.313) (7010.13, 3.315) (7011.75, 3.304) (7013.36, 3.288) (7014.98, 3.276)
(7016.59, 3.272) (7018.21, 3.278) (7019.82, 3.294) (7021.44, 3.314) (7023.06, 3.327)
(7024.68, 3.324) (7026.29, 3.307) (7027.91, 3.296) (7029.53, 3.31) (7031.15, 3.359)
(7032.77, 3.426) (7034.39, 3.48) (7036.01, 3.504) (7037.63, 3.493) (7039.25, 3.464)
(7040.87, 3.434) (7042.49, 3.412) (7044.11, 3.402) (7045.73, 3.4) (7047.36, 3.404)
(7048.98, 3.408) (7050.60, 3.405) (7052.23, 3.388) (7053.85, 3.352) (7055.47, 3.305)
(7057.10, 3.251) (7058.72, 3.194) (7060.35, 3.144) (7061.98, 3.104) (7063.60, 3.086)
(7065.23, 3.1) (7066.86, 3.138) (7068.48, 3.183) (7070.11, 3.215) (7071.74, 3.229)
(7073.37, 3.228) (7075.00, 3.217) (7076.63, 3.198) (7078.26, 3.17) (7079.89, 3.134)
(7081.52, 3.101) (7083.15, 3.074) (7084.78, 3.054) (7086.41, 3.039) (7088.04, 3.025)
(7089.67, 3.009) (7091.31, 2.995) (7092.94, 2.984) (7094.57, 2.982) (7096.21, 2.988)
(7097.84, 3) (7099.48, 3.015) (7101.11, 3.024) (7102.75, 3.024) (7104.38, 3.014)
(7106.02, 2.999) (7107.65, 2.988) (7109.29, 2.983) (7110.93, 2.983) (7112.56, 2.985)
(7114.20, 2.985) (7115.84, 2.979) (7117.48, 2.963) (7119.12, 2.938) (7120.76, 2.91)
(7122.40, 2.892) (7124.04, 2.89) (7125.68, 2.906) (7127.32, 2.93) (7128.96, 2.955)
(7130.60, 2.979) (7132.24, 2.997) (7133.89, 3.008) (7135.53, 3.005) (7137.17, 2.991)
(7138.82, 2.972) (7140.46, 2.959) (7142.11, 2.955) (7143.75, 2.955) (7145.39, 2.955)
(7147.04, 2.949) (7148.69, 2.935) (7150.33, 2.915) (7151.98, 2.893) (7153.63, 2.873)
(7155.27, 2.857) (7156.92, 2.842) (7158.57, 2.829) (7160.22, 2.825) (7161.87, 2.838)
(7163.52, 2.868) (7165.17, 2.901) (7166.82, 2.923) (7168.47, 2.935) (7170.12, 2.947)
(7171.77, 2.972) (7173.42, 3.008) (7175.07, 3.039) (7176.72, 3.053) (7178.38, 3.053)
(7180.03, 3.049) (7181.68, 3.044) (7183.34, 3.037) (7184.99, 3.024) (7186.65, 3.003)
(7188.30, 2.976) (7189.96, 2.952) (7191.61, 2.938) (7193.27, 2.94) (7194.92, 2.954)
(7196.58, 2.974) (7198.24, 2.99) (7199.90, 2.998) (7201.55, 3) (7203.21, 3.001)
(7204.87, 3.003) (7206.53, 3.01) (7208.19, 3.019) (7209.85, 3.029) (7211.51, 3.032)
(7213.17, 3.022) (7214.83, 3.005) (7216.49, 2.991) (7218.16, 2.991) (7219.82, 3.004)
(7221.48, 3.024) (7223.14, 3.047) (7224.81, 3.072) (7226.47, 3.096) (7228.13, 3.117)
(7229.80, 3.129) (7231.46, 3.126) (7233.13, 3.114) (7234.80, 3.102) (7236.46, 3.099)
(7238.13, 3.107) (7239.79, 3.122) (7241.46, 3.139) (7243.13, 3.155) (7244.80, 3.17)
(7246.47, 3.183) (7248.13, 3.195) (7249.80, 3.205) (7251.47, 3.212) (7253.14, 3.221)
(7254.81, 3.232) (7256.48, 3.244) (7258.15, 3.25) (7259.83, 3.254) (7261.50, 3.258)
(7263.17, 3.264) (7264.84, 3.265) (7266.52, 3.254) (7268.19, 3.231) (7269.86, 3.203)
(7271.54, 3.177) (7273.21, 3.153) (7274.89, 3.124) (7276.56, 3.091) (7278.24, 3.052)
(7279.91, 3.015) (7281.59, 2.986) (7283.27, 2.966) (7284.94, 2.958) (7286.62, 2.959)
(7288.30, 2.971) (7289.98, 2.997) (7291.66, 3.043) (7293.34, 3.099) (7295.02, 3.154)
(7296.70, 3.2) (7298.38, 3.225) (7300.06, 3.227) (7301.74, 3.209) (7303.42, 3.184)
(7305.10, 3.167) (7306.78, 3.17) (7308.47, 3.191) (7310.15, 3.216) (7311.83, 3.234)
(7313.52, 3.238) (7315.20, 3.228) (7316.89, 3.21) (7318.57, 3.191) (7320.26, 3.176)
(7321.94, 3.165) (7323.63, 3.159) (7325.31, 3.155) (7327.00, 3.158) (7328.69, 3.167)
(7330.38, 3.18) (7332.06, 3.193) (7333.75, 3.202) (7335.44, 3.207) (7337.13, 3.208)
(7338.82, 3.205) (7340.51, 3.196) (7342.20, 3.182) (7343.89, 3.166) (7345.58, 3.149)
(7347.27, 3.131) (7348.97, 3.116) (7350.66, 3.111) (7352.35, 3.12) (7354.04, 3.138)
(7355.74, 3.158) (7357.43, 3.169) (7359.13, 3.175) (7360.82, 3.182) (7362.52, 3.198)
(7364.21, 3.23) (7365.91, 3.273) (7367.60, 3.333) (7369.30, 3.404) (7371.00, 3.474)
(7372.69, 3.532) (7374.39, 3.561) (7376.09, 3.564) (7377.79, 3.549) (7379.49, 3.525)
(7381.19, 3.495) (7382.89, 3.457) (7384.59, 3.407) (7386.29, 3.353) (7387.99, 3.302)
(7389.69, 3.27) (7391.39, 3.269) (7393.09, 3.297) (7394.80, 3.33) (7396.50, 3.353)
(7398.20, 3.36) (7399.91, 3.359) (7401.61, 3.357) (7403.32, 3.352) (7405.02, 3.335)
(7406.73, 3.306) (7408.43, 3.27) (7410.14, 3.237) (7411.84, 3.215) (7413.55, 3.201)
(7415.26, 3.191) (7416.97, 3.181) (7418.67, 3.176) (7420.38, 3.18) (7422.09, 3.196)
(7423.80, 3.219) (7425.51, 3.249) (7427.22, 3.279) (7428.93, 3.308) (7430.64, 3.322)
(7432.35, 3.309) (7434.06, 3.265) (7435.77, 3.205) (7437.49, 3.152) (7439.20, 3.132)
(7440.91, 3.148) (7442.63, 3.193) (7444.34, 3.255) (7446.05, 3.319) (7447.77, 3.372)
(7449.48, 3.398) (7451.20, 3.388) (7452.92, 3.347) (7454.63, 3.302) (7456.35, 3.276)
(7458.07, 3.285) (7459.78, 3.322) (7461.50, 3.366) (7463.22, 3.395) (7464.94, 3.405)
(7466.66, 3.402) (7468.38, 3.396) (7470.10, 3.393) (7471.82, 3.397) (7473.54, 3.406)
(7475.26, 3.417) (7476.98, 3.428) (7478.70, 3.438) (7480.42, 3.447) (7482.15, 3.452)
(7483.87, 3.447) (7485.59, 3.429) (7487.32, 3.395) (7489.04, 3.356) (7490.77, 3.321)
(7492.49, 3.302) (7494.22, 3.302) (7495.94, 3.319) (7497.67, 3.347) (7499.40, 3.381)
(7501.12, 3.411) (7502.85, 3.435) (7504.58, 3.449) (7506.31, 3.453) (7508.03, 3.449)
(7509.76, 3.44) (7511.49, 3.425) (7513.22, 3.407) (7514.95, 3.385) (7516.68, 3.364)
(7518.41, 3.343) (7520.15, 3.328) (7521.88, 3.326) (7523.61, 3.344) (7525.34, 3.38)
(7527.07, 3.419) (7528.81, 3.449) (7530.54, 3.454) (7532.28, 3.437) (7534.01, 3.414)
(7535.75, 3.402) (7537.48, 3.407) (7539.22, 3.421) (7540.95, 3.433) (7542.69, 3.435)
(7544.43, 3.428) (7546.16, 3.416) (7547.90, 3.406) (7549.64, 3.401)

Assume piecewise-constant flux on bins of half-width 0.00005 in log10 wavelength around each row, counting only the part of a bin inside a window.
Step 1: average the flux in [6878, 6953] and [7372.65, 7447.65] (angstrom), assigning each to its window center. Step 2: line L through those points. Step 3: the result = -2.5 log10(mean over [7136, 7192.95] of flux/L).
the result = 0.12 mag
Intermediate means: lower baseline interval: 3.29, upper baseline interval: 3.31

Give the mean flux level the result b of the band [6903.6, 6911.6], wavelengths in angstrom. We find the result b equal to 3.35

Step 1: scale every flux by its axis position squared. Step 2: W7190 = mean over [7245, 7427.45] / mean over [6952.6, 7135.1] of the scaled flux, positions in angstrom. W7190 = 1.09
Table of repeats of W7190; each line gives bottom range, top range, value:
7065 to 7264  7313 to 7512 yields 1.17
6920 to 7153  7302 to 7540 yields 1.15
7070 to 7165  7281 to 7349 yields 1.11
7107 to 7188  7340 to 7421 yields 1.19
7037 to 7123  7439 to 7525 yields 1.20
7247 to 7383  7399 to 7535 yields 1.09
